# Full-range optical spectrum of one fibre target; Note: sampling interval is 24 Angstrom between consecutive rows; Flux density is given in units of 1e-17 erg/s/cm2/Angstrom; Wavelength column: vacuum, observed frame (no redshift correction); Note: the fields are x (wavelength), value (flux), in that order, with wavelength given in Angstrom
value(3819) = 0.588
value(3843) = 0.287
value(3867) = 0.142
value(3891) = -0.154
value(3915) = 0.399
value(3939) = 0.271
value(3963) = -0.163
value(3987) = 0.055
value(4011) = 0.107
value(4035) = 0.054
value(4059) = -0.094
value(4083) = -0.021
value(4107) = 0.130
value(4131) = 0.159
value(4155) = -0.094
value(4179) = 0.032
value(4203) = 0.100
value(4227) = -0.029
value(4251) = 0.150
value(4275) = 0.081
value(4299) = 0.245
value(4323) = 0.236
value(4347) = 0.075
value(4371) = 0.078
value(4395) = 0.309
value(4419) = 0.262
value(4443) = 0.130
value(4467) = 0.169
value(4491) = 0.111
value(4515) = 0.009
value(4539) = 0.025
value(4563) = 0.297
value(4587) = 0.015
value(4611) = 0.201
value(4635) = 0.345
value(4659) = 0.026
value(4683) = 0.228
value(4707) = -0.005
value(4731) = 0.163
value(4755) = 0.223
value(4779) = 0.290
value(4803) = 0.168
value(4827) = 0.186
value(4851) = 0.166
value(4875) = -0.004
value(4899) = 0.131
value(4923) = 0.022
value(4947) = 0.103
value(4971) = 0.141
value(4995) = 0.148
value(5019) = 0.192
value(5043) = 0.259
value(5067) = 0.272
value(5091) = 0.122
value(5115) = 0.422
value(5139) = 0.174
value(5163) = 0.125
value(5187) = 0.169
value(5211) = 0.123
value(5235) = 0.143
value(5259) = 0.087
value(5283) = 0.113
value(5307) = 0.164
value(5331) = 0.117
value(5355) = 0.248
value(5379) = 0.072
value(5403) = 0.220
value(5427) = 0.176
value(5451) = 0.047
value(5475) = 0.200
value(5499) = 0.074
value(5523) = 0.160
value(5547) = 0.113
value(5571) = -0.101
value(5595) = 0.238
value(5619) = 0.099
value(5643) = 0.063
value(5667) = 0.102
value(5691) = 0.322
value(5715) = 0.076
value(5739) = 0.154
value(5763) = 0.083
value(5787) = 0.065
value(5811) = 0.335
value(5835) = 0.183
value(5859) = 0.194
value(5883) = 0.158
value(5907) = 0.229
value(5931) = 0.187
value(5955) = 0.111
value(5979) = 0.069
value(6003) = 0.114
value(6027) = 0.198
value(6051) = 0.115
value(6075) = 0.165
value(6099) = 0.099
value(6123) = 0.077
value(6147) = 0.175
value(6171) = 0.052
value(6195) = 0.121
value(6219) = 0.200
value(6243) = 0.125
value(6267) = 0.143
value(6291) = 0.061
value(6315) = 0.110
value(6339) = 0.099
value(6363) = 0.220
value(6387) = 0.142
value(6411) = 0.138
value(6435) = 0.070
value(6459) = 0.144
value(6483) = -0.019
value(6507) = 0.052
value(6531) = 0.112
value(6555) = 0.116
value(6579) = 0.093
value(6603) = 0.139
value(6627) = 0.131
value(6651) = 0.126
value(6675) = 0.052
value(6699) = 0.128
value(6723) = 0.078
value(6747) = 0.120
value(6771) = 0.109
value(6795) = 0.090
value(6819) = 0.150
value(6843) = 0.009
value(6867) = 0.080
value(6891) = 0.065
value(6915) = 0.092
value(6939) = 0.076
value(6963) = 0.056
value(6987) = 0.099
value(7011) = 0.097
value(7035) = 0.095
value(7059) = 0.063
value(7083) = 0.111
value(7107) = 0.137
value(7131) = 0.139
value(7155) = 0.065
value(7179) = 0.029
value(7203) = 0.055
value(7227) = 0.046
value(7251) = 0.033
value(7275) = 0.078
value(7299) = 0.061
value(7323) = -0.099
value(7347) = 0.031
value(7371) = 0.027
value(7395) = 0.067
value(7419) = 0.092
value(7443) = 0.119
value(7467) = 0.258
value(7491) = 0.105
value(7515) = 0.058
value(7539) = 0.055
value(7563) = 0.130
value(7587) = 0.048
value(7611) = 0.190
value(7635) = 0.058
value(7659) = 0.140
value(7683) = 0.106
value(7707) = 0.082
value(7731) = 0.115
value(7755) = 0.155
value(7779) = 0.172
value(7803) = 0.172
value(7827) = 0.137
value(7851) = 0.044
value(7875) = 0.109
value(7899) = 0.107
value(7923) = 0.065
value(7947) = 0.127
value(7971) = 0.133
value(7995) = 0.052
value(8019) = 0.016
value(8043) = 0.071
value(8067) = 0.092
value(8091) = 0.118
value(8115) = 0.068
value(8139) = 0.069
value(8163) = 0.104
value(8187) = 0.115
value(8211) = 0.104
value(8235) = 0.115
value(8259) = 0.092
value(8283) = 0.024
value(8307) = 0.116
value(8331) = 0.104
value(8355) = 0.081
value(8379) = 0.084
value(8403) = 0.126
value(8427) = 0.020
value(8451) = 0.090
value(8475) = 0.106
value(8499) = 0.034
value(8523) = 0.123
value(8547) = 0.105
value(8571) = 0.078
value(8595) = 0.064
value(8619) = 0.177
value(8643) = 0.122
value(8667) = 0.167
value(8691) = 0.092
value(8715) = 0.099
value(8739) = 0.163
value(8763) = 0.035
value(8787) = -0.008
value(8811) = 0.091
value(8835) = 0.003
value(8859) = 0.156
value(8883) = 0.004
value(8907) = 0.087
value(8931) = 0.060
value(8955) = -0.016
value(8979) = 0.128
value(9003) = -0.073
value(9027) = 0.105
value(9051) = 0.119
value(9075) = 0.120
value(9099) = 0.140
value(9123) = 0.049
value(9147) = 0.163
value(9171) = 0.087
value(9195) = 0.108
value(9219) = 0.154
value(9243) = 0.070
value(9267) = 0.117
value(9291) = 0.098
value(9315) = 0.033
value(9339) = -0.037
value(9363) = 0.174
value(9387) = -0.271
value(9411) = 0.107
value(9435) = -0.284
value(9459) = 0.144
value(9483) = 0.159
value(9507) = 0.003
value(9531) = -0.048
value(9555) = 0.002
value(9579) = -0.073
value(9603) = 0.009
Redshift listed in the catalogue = 0.14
